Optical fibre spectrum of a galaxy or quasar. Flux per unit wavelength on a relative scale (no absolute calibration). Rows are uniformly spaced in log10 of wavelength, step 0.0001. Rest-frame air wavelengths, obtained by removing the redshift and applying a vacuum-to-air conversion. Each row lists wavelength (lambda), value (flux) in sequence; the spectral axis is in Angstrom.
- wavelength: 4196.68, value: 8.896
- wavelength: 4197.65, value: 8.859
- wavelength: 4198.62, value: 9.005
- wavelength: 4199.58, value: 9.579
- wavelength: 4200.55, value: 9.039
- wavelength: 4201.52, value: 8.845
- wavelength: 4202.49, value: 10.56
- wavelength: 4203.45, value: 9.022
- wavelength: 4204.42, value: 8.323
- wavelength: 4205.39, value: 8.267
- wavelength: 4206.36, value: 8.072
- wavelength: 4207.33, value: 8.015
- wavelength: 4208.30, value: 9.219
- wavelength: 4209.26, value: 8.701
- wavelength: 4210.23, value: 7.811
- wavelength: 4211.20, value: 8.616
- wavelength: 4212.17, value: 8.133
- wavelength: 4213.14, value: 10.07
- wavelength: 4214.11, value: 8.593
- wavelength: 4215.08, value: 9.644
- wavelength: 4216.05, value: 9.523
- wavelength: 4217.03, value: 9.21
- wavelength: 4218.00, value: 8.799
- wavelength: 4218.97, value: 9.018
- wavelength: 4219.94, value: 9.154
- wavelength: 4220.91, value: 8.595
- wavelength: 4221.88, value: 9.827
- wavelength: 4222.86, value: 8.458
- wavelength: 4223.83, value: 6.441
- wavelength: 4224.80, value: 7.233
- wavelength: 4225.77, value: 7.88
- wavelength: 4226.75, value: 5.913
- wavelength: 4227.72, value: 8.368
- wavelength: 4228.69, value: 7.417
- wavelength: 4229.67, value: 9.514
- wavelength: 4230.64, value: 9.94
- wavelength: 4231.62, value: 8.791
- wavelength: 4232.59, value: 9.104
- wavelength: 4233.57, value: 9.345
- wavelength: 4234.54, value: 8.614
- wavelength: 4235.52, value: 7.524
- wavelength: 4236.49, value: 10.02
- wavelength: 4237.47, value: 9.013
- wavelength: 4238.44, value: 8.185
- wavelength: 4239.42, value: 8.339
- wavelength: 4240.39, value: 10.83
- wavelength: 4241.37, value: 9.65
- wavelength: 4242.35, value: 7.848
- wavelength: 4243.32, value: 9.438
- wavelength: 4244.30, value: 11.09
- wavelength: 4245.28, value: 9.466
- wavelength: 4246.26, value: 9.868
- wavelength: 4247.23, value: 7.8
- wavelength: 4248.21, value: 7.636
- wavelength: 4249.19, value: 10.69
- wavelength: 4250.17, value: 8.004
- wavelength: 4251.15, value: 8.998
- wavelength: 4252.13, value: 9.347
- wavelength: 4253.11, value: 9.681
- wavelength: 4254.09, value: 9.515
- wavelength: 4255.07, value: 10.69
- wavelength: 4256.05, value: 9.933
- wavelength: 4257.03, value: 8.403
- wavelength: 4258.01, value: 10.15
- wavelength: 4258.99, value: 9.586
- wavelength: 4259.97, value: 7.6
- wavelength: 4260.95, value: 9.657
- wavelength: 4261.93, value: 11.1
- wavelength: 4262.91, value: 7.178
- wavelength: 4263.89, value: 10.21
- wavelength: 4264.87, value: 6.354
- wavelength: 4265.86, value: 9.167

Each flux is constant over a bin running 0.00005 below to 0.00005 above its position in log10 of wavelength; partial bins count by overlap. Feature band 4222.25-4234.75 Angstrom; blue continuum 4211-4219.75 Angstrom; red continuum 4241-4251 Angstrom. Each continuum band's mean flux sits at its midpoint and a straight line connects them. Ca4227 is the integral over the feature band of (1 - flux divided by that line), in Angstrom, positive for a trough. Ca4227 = 1.2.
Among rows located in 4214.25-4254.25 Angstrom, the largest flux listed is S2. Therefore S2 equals 11.09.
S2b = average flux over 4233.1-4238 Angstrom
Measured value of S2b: 8.91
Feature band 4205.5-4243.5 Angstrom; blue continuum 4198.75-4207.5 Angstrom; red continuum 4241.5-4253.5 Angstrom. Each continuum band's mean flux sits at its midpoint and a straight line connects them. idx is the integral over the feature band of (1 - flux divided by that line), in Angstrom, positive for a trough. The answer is 1.45 Angstrom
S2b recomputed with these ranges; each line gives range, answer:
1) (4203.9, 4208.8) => 8.39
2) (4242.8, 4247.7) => 9.54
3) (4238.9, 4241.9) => 9.56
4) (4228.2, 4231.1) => 8.95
